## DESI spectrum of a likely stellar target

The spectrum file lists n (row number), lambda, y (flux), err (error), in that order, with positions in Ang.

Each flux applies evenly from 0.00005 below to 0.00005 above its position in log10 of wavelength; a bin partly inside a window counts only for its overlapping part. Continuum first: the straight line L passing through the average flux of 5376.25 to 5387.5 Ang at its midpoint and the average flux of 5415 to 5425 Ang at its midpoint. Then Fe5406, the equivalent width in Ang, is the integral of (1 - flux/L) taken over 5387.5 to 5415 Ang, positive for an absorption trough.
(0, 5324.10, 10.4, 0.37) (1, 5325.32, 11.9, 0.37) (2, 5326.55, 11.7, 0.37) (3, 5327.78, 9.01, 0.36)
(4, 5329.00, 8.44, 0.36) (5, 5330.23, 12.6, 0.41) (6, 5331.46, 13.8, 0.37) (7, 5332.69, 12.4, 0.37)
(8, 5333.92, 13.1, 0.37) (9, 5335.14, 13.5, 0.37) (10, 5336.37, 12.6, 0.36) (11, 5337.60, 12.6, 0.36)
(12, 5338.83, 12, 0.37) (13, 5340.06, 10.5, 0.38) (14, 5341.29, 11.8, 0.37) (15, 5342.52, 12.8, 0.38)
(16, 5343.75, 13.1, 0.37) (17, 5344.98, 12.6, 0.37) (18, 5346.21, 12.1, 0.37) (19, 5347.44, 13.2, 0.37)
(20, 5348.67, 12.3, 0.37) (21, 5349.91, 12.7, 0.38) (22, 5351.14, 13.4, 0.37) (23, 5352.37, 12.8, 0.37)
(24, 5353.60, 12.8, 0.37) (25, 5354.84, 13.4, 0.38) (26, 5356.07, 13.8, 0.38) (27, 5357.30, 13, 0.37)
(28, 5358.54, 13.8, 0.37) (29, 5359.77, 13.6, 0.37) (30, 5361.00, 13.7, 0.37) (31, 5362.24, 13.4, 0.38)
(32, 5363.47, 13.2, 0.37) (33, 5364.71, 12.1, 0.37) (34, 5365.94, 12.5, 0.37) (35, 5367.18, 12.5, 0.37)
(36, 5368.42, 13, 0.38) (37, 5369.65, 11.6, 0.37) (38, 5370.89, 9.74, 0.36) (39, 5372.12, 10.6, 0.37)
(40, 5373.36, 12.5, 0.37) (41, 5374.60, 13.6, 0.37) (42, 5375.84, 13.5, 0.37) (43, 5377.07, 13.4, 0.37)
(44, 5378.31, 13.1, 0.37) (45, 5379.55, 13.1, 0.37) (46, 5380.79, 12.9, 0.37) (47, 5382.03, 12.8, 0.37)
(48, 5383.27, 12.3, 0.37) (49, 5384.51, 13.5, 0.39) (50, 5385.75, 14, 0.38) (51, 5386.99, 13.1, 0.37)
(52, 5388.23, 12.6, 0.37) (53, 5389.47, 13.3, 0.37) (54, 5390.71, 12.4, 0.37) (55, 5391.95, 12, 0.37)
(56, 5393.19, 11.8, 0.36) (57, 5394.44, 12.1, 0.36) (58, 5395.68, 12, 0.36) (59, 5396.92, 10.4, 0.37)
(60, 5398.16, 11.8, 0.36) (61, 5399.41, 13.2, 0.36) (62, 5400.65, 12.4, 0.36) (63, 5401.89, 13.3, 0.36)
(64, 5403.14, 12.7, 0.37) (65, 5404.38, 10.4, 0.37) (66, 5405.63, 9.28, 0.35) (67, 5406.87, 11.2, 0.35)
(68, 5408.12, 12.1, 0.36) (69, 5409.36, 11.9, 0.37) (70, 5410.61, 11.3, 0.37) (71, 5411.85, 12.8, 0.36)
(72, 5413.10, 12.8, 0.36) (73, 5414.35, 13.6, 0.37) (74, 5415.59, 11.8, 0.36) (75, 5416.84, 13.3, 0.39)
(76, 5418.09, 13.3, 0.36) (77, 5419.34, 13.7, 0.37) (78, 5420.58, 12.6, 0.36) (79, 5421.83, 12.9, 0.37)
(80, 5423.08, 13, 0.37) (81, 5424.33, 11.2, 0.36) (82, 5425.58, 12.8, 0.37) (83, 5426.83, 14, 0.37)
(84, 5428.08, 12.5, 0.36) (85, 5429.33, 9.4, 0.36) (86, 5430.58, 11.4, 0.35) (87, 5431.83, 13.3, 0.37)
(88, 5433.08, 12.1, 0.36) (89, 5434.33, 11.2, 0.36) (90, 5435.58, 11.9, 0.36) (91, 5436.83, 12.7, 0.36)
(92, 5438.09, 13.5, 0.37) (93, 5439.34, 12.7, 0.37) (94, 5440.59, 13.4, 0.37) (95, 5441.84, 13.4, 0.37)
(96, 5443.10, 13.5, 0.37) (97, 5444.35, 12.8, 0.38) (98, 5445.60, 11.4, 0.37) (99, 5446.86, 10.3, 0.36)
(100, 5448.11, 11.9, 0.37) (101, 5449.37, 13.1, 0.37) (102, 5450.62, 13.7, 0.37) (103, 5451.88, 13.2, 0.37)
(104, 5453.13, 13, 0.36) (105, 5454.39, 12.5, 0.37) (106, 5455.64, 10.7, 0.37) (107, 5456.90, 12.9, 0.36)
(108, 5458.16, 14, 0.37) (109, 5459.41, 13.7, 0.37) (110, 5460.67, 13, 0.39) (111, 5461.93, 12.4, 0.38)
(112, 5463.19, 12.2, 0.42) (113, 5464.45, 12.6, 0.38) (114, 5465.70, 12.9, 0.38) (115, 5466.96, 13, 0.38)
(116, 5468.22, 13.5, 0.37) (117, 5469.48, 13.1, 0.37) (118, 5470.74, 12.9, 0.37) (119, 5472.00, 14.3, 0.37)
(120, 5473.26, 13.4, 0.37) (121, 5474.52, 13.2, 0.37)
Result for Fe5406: 1.8 Ang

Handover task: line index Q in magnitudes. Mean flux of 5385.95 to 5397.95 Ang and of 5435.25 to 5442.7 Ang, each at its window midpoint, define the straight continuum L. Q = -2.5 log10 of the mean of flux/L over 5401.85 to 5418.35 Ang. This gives 0.042 mag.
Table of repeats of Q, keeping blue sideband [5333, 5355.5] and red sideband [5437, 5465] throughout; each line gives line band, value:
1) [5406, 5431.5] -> 0.03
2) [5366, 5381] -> 0.02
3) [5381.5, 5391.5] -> -0.03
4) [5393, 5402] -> 0.05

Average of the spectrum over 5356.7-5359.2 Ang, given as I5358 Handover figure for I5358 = 13.4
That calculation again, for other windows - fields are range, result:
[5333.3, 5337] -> 13.1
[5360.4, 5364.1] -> 13.4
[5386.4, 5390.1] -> 13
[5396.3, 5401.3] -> 12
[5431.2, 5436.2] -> 12.1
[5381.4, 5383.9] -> 12.5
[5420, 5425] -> 12.4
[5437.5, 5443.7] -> 13.3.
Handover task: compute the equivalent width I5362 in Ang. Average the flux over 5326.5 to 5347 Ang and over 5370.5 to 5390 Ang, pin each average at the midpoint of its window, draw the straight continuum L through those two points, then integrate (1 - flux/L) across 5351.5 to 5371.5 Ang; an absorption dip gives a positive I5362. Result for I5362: -0.6 Ang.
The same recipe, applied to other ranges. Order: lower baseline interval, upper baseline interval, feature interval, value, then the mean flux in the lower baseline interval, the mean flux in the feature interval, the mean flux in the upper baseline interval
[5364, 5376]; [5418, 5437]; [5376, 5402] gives -0.97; 12.1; 12.6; 12.3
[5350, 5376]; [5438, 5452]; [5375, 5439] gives 1.52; 12.8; 12.4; 12.7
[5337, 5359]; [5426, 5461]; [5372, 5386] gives -0.39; 12.7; 13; 12.5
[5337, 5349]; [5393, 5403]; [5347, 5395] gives -2.23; 12.3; 12.8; 12.2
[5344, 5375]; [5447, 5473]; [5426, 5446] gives 0.59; 12.7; 12.5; 12.9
